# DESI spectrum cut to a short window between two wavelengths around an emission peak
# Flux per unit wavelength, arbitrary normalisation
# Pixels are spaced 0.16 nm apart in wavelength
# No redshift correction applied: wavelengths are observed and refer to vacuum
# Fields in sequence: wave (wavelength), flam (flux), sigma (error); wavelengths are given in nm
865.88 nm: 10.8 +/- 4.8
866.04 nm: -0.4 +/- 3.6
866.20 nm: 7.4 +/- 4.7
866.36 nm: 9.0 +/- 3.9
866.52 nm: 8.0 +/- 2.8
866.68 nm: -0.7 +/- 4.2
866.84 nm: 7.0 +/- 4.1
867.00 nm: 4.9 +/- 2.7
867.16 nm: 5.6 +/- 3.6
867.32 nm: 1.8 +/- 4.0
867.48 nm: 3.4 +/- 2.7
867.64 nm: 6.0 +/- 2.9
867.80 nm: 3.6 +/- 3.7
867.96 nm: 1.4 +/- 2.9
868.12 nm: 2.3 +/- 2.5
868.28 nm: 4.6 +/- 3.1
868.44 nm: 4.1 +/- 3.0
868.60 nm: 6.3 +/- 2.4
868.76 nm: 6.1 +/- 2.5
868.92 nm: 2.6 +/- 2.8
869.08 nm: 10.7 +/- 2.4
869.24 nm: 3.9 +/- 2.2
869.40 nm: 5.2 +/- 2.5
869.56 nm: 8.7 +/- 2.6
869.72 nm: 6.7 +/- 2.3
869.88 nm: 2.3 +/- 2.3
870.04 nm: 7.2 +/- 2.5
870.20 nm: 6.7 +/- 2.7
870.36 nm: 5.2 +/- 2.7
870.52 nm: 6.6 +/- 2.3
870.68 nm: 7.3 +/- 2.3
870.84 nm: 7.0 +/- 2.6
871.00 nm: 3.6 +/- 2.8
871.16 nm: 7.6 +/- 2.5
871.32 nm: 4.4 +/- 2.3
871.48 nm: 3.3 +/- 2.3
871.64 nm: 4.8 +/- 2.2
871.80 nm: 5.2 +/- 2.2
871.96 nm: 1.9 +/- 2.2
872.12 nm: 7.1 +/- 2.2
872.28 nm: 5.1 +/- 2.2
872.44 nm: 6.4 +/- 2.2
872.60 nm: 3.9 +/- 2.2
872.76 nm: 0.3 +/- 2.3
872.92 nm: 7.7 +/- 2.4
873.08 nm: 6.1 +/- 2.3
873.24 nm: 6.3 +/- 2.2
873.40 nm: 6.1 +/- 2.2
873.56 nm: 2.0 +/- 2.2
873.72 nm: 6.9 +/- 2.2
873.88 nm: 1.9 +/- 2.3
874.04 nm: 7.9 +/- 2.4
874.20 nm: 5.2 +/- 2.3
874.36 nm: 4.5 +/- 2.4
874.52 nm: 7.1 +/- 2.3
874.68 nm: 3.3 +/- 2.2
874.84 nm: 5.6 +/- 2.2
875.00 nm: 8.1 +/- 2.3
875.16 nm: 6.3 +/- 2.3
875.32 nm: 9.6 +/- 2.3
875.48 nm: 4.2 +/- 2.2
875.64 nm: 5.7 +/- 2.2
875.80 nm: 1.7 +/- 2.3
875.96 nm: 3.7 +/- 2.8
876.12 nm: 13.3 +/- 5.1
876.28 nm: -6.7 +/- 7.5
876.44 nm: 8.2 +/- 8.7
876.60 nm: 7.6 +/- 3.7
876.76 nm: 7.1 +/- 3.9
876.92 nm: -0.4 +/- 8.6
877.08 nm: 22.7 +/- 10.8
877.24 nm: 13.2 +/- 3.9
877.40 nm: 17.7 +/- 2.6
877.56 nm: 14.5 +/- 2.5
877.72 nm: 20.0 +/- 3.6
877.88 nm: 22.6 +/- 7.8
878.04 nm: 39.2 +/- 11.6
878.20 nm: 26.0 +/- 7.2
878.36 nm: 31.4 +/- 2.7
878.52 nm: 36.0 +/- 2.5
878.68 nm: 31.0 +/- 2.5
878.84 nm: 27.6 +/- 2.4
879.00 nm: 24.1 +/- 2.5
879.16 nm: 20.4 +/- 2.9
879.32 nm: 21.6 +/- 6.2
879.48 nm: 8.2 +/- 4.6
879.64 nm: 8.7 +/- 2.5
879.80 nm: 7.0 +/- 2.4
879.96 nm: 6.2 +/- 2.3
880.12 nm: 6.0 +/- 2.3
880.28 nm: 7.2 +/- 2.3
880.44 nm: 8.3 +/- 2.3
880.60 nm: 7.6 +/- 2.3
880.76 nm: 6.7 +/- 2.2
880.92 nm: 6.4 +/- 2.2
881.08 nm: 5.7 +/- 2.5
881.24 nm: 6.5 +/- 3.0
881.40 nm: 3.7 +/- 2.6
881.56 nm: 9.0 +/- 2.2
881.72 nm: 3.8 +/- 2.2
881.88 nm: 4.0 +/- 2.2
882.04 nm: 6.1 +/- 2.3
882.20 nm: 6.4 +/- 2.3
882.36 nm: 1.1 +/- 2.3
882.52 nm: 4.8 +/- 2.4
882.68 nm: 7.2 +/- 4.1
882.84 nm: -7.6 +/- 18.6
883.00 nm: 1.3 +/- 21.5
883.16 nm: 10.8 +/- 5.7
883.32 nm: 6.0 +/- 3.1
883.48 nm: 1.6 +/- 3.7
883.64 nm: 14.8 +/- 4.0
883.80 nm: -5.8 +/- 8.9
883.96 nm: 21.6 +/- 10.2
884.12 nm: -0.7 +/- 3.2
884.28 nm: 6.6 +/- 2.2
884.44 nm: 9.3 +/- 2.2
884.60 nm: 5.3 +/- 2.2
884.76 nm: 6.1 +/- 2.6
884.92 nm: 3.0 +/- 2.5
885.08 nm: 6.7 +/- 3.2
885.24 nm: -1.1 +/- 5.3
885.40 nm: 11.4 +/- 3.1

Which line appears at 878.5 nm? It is [O II] 3727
